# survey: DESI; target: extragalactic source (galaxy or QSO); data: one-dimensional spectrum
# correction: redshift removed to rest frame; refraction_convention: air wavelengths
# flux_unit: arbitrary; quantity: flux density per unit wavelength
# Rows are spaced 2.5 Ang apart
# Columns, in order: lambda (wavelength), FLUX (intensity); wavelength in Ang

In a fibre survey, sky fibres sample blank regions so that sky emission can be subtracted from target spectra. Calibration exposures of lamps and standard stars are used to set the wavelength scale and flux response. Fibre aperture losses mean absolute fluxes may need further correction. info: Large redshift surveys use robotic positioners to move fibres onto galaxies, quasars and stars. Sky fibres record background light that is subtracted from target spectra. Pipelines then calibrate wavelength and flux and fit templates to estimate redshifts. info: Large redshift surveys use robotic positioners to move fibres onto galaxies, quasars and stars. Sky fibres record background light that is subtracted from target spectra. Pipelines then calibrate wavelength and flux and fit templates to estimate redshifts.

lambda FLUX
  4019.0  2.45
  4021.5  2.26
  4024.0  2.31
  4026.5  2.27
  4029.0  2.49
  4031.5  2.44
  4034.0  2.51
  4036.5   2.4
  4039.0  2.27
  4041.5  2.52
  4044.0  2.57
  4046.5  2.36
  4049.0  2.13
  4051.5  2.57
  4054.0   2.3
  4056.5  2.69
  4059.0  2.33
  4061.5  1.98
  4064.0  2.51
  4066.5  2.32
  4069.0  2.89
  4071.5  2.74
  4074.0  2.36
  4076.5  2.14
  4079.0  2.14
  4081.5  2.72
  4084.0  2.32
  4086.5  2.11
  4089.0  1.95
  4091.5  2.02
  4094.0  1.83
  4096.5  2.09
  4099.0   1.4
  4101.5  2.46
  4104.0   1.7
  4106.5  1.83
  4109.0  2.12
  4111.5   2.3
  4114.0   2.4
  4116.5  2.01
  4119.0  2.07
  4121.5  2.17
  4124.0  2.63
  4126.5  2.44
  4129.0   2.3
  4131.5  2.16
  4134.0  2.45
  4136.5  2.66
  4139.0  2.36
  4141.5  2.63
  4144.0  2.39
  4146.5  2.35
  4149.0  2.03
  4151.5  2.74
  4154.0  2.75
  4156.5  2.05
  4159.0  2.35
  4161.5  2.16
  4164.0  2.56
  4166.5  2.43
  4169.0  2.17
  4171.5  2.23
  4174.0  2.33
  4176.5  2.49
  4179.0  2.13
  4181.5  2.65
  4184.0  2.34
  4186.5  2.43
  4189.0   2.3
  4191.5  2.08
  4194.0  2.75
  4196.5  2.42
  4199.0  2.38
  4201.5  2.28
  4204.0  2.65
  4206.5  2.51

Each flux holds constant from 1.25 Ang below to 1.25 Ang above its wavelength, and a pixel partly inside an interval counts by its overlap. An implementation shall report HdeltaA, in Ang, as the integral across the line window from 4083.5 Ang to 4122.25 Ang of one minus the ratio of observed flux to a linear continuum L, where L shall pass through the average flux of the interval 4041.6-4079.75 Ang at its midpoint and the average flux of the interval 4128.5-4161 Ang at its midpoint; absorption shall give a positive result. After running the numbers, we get 5.8 Ang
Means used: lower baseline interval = 2.41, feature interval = 2.04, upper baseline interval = 2.4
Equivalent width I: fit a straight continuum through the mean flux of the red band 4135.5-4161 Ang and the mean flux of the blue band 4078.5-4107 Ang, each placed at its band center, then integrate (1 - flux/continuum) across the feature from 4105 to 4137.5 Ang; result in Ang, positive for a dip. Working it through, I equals -0.3 Ang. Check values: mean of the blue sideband 2.05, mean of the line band 2.26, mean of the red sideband 2.42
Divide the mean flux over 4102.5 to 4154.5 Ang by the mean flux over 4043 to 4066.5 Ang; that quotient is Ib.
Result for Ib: 1.0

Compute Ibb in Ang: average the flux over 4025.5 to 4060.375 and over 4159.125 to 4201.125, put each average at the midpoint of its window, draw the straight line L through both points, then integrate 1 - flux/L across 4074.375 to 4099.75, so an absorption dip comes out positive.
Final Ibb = 3.2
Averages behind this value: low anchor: 2.42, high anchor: 2.36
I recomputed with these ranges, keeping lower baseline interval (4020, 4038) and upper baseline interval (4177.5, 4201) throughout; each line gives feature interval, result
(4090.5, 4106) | 3.1 Ang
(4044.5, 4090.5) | 0.3 Ang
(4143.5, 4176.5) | 0.4 Ang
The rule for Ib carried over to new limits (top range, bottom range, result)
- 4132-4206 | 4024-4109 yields 1.05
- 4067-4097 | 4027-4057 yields 0.94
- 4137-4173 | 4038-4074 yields 0.97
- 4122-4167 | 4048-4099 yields 1.05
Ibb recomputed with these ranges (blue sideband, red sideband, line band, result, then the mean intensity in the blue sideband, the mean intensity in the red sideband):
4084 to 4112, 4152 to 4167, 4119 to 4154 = -2.54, 1.99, 2.4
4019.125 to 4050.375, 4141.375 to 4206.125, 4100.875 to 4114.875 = 1.58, 2.38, 2.38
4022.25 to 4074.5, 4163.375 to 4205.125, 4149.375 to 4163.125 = 0.03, 2.43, 2.39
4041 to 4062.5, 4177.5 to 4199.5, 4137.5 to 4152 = -0.11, 2.38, 2.39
